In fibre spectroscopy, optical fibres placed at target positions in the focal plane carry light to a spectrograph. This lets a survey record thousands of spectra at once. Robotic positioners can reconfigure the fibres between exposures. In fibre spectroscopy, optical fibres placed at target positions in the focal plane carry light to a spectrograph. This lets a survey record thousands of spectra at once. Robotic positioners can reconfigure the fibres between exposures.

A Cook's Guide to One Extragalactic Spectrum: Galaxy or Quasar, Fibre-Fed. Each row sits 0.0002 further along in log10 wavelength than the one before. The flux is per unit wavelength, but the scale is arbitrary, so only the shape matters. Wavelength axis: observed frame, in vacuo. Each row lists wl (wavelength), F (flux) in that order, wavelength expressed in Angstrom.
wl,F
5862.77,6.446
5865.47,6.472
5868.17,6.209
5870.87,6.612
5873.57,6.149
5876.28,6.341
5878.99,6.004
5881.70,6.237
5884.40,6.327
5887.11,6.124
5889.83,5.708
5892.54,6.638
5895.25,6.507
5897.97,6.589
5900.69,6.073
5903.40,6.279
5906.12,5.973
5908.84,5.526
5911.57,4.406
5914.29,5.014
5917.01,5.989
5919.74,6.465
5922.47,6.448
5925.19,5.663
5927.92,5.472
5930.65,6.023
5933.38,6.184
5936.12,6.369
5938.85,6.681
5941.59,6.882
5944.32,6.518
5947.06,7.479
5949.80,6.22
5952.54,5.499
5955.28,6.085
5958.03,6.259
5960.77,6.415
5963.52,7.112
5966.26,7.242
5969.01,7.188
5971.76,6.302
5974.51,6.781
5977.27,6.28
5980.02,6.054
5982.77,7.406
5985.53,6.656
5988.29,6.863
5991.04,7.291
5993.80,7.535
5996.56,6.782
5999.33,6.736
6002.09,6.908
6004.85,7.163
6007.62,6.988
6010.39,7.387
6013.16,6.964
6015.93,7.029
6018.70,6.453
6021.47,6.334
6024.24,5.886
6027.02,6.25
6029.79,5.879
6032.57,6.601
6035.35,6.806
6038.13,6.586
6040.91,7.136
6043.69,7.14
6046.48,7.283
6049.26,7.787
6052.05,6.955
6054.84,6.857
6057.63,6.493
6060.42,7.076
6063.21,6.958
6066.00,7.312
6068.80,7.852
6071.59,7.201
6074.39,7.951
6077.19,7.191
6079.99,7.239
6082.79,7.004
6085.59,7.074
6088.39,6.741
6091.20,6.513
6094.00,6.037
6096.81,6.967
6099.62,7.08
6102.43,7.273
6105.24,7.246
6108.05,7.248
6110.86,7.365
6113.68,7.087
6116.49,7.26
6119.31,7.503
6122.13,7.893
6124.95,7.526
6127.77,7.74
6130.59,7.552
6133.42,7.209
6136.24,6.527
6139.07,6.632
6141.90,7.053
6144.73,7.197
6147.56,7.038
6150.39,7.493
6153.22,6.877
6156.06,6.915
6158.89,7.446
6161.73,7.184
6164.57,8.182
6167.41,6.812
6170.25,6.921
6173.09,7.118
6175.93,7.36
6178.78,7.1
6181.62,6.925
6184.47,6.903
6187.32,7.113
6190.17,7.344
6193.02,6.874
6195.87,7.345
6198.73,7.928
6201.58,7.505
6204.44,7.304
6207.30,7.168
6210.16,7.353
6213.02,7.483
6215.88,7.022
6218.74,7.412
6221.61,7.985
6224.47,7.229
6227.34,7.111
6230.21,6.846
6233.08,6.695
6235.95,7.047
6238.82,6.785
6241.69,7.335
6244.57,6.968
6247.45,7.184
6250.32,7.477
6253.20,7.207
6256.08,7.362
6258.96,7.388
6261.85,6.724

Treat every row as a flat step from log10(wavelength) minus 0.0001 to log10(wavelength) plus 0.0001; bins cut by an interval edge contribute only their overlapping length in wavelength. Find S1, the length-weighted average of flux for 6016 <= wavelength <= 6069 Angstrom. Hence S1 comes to 6.81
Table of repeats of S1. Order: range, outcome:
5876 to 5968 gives 6.2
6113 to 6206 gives 7.24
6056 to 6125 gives 7.16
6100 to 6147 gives 7.26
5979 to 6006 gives 6.95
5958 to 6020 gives 6.87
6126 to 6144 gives 7.13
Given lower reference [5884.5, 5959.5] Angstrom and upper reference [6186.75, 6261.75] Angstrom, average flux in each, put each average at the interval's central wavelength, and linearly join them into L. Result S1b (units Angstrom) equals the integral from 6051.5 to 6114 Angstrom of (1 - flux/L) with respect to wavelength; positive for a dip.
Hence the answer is -3.4 Angstrom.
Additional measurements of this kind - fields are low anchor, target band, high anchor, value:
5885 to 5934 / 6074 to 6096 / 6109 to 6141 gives 0.37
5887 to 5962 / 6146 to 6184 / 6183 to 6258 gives -0.82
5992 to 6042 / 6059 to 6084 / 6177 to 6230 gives -1.48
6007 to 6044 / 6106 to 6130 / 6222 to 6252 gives -2.10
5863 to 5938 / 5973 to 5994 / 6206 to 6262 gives -1.52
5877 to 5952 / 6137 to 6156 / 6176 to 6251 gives -0.14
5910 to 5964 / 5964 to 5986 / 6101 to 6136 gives -1.23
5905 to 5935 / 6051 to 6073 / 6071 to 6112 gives -0.79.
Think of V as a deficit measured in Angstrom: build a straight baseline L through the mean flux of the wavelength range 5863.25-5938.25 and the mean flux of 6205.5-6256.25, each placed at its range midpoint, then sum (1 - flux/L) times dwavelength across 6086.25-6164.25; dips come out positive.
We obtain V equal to -3.5 Angstrom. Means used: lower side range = 6.08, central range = 7.15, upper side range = 7.2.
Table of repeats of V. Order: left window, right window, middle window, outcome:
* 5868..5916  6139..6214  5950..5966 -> -0.1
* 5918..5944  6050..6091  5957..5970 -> -0.8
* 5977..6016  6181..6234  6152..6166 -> -0.3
